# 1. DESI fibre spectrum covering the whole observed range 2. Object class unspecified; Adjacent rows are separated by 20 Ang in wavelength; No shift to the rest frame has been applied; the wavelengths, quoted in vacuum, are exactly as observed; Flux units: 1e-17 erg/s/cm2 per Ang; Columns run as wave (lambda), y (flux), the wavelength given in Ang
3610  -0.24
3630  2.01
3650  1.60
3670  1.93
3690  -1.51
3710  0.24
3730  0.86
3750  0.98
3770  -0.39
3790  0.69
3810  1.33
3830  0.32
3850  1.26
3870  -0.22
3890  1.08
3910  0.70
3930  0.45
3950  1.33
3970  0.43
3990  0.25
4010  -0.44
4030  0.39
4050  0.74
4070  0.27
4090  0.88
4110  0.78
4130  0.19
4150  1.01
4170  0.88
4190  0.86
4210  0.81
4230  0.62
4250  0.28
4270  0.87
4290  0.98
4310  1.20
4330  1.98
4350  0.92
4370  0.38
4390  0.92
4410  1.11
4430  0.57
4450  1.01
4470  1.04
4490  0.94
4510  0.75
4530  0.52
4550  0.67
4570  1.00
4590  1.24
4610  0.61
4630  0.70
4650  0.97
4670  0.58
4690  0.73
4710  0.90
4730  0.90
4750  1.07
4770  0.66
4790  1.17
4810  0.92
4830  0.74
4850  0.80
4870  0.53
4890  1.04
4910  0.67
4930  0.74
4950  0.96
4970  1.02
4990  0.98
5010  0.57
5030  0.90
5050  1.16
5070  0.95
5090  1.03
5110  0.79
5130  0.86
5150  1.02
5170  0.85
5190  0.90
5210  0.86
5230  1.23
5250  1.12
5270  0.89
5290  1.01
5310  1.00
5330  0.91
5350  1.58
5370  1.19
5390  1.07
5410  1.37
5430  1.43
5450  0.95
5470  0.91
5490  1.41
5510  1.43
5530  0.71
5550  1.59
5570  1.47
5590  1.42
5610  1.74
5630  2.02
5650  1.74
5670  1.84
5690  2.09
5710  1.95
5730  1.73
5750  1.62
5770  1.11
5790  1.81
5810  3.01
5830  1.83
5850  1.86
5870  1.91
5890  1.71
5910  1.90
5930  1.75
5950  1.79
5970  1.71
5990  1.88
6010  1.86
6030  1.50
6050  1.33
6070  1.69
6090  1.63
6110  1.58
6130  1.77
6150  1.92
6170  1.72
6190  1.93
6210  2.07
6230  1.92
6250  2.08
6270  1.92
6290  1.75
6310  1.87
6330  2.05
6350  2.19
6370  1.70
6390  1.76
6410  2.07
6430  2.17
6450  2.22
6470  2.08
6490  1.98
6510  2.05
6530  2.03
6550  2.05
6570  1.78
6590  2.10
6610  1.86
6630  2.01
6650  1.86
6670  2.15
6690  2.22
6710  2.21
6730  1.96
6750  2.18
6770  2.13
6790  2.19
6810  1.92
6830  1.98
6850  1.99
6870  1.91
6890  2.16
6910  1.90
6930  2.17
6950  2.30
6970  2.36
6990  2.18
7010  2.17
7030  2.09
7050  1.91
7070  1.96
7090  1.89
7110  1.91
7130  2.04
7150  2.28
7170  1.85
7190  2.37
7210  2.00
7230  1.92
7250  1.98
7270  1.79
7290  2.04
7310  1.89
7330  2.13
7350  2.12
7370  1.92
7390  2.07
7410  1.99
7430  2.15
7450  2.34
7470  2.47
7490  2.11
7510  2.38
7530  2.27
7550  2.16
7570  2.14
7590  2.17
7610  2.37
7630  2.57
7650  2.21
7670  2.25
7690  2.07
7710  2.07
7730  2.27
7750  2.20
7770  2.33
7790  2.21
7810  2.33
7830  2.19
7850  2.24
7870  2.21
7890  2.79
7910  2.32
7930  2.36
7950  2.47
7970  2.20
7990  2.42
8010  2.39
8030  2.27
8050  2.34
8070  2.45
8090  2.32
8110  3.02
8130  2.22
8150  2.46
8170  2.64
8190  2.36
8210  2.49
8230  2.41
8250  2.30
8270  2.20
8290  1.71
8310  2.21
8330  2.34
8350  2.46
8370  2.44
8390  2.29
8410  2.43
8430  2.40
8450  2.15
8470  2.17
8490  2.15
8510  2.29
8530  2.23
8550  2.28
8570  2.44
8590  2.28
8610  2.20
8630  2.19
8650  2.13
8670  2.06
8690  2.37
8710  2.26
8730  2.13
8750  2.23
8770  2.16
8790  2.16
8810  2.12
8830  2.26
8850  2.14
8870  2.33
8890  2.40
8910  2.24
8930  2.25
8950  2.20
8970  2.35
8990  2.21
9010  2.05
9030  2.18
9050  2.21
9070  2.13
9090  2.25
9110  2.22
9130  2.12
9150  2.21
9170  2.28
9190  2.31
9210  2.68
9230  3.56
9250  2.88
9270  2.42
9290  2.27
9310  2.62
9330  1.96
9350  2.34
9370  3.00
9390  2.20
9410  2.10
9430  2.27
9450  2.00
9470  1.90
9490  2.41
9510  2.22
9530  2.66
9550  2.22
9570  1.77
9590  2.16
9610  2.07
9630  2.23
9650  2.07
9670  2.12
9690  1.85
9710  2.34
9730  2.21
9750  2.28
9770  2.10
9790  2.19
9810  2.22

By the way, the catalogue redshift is 0.41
